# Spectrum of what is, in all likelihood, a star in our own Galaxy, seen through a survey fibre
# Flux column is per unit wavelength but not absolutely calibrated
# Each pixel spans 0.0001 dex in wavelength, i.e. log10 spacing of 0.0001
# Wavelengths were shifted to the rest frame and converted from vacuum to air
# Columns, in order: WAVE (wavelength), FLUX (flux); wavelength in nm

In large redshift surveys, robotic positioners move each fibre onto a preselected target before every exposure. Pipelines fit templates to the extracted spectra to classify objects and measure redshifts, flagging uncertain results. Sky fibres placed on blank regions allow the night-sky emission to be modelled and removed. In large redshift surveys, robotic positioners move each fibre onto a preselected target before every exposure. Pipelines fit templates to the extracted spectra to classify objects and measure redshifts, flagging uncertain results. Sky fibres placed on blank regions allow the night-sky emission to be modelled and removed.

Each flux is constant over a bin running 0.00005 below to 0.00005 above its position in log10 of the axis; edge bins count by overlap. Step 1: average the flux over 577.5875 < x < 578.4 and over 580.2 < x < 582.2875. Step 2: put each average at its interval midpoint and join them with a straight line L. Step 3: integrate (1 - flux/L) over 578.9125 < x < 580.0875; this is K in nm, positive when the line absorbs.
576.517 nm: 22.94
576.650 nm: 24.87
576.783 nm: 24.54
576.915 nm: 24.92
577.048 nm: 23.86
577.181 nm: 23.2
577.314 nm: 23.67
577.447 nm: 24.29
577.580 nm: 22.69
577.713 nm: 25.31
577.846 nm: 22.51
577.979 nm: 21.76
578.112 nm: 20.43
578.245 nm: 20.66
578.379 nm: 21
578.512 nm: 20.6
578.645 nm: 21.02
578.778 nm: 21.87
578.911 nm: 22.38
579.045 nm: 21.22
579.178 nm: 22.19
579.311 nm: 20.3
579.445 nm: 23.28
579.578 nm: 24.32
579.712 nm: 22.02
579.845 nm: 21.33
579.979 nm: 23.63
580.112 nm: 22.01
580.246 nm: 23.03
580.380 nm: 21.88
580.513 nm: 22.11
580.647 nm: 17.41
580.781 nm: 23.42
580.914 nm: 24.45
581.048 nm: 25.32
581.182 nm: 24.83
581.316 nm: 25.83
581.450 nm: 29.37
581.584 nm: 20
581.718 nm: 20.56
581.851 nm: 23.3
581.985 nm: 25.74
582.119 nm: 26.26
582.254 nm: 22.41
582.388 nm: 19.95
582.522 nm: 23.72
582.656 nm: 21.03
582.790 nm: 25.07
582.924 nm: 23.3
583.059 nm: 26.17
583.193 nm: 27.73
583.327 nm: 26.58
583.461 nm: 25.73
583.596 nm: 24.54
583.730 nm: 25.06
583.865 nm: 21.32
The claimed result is 0.02 nm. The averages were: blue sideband 22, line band 22.3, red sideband 23.5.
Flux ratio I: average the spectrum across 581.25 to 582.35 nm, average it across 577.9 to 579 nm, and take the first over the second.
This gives 1.13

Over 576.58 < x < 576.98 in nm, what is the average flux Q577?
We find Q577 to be 24.8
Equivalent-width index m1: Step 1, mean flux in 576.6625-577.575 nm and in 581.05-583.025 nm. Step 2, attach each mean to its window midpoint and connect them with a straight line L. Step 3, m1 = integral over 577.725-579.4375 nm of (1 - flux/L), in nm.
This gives 0.17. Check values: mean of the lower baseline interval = 24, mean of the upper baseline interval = 23.8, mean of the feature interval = 21.5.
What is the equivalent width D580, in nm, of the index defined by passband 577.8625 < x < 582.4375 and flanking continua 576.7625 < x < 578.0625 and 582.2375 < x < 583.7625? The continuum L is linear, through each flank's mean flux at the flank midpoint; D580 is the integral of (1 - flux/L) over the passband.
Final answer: 0.273 nm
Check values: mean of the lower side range 23.6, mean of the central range 22.5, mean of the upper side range 24.3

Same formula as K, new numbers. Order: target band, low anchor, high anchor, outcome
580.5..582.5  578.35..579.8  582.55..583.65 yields 0.02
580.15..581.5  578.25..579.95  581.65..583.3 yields -0.05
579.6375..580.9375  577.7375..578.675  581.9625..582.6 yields 0.02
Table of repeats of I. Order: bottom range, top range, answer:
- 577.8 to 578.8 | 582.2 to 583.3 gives 1.12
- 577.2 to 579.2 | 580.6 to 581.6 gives 1.09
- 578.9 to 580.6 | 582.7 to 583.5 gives 1.15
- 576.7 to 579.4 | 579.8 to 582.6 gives 1.03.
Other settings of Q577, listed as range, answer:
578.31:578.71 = 20.8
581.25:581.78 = 24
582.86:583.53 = 25.9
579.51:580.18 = 22.7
